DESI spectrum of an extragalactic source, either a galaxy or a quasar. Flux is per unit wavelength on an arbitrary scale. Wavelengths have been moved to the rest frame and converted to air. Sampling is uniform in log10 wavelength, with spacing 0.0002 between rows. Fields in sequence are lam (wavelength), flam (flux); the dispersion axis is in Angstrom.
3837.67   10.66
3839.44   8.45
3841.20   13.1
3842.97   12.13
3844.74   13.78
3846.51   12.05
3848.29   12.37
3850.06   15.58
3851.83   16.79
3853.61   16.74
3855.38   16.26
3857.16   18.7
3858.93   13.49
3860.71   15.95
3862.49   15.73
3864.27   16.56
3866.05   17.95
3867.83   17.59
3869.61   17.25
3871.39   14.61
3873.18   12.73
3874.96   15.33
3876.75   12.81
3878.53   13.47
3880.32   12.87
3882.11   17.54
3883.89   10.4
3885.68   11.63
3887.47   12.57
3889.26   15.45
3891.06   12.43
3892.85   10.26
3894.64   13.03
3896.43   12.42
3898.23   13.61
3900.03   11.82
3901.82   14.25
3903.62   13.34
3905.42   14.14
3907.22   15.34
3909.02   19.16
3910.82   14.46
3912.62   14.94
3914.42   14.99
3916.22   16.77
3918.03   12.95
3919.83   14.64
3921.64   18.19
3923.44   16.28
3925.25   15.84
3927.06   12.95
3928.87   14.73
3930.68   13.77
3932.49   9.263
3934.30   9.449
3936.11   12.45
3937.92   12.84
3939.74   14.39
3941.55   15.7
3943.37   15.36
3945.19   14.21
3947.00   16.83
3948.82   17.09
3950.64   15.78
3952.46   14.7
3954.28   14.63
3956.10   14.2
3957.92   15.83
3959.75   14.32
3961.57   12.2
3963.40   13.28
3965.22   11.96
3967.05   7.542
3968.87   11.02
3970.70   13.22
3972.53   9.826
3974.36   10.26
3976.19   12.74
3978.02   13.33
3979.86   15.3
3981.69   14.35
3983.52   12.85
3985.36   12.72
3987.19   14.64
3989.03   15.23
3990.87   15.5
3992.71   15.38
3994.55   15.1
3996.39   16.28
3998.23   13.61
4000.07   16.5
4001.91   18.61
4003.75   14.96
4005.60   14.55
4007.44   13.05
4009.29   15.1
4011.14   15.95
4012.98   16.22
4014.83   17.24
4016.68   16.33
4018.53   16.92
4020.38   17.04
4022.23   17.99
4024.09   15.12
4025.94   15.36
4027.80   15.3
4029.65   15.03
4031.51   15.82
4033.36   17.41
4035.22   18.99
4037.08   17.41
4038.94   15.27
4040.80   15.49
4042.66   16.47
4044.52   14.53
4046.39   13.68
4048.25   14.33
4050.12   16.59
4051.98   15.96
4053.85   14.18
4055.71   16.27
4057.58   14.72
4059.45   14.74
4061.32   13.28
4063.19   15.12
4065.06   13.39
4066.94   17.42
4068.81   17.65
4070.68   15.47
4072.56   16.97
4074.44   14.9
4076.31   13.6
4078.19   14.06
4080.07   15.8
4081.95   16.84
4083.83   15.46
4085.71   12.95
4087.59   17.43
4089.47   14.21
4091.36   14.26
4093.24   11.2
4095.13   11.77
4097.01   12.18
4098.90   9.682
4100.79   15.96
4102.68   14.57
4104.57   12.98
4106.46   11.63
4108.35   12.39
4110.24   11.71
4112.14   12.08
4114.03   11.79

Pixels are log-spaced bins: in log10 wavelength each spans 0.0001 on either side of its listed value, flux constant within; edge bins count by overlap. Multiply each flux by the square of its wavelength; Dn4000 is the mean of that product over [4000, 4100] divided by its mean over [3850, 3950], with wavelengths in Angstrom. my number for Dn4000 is 1.1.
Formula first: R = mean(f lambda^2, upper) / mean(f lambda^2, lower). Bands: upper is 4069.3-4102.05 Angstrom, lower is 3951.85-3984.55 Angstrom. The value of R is 1.2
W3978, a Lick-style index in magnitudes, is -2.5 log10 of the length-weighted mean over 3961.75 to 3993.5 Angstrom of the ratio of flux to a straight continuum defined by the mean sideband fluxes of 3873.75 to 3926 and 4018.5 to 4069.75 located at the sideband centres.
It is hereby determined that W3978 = 0.17 mag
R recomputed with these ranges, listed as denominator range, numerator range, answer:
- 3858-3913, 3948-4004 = 1.02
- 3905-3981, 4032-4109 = 1.13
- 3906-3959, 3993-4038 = 1.14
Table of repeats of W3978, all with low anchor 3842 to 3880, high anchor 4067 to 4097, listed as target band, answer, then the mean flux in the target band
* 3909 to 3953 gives 0.029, 14.6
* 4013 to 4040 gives -0.111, 16.5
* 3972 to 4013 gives 0.036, 14.4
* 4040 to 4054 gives -0.024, 15.2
